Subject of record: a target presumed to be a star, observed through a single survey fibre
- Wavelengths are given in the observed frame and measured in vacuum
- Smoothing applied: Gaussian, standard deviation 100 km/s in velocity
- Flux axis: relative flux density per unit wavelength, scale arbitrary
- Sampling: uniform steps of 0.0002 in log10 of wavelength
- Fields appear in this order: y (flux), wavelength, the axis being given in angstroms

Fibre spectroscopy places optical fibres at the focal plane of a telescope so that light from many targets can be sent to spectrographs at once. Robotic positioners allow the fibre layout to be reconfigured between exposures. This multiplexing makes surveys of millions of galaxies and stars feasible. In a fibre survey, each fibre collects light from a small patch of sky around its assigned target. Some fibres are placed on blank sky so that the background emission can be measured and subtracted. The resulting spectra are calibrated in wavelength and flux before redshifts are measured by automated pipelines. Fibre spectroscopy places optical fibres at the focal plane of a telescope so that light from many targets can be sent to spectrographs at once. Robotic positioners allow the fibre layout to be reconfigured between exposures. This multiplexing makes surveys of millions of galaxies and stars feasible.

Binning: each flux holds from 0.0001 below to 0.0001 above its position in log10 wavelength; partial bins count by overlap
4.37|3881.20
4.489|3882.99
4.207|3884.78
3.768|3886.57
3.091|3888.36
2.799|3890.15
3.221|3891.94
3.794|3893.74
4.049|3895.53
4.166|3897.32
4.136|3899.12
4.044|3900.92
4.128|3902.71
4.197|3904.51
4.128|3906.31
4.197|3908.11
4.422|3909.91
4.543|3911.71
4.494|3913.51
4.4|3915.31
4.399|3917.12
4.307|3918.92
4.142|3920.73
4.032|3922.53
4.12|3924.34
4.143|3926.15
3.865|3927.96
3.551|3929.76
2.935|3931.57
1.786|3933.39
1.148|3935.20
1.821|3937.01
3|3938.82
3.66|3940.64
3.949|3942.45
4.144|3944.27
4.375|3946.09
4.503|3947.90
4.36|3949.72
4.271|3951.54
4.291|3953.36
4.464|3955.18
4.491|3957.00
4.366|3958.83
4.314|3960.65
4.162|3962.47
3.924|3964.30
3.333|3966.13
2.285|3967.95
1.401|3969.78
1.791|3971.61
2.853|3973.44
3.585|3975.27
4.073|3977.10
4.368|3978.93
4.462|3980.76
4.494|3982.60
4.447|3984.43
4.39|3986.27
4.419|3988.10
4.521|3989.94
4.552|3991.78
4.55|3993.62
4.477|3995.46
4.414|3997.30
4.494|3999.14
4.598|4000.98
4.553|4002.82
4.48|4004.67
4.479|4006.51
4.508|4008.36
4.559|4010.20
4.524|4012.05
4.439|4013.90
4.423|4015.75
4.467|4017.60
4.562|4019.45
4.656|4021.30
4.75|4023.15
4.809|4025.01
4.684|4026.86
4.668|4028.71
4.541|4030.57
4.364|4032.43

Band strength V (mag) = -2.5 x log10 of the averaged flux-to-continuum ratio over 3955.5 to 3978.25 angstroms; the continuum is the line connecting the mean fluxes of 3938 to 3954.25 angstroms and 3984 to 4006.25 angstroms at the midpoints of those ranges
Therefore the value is 0.23 mag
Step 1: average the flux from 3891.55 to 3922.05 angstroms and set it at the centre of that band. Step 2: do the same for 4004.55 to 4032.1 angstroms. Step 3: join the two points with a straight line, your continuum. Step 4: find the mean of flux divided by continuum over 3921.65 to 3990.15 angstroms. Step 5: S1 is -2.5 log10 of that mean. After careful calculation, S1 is 0.182 mag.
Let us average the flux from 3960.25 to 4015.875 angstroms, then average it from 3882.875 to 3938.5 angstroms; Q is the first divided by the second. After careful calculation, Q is 1.08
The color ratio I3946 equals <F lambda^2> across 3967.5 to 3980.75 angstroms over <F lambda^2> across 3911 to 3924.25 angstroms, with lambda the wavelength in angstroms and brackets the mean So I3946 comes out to 0.72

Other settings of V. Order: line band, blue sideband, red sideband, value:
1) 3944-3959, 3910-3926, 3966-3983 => -0.19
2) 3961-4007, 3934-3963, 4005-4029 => 0.07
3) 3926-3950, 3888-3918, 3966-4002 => 0.19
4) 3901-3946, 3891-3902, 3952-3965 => 0.09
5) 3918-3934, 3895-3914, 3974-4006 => 0.16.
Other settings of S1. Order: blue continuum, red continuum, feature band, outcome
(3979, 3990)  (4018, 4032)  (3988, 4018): 0.009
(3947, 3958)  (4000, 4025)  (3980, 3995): 0.002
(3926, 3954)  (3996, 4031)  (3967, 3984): 0.215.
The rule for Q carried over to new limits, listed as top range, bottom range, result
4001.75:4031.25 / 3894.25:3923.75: 1.08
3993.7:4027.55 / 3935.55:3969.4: 1.20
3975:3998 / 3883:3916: 1.10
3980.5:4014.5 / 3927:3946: 1.47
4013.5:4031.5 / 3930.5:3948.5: 1.48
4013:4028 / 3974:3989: 1.08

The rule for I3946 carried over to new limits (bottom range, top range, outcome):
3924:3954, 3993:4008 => 1.32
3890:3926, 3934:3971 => 0.89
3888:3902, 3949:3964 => 1.21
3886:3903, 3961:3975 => 0.82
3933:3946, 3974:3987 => 1.47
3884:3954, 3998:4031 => 1.26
